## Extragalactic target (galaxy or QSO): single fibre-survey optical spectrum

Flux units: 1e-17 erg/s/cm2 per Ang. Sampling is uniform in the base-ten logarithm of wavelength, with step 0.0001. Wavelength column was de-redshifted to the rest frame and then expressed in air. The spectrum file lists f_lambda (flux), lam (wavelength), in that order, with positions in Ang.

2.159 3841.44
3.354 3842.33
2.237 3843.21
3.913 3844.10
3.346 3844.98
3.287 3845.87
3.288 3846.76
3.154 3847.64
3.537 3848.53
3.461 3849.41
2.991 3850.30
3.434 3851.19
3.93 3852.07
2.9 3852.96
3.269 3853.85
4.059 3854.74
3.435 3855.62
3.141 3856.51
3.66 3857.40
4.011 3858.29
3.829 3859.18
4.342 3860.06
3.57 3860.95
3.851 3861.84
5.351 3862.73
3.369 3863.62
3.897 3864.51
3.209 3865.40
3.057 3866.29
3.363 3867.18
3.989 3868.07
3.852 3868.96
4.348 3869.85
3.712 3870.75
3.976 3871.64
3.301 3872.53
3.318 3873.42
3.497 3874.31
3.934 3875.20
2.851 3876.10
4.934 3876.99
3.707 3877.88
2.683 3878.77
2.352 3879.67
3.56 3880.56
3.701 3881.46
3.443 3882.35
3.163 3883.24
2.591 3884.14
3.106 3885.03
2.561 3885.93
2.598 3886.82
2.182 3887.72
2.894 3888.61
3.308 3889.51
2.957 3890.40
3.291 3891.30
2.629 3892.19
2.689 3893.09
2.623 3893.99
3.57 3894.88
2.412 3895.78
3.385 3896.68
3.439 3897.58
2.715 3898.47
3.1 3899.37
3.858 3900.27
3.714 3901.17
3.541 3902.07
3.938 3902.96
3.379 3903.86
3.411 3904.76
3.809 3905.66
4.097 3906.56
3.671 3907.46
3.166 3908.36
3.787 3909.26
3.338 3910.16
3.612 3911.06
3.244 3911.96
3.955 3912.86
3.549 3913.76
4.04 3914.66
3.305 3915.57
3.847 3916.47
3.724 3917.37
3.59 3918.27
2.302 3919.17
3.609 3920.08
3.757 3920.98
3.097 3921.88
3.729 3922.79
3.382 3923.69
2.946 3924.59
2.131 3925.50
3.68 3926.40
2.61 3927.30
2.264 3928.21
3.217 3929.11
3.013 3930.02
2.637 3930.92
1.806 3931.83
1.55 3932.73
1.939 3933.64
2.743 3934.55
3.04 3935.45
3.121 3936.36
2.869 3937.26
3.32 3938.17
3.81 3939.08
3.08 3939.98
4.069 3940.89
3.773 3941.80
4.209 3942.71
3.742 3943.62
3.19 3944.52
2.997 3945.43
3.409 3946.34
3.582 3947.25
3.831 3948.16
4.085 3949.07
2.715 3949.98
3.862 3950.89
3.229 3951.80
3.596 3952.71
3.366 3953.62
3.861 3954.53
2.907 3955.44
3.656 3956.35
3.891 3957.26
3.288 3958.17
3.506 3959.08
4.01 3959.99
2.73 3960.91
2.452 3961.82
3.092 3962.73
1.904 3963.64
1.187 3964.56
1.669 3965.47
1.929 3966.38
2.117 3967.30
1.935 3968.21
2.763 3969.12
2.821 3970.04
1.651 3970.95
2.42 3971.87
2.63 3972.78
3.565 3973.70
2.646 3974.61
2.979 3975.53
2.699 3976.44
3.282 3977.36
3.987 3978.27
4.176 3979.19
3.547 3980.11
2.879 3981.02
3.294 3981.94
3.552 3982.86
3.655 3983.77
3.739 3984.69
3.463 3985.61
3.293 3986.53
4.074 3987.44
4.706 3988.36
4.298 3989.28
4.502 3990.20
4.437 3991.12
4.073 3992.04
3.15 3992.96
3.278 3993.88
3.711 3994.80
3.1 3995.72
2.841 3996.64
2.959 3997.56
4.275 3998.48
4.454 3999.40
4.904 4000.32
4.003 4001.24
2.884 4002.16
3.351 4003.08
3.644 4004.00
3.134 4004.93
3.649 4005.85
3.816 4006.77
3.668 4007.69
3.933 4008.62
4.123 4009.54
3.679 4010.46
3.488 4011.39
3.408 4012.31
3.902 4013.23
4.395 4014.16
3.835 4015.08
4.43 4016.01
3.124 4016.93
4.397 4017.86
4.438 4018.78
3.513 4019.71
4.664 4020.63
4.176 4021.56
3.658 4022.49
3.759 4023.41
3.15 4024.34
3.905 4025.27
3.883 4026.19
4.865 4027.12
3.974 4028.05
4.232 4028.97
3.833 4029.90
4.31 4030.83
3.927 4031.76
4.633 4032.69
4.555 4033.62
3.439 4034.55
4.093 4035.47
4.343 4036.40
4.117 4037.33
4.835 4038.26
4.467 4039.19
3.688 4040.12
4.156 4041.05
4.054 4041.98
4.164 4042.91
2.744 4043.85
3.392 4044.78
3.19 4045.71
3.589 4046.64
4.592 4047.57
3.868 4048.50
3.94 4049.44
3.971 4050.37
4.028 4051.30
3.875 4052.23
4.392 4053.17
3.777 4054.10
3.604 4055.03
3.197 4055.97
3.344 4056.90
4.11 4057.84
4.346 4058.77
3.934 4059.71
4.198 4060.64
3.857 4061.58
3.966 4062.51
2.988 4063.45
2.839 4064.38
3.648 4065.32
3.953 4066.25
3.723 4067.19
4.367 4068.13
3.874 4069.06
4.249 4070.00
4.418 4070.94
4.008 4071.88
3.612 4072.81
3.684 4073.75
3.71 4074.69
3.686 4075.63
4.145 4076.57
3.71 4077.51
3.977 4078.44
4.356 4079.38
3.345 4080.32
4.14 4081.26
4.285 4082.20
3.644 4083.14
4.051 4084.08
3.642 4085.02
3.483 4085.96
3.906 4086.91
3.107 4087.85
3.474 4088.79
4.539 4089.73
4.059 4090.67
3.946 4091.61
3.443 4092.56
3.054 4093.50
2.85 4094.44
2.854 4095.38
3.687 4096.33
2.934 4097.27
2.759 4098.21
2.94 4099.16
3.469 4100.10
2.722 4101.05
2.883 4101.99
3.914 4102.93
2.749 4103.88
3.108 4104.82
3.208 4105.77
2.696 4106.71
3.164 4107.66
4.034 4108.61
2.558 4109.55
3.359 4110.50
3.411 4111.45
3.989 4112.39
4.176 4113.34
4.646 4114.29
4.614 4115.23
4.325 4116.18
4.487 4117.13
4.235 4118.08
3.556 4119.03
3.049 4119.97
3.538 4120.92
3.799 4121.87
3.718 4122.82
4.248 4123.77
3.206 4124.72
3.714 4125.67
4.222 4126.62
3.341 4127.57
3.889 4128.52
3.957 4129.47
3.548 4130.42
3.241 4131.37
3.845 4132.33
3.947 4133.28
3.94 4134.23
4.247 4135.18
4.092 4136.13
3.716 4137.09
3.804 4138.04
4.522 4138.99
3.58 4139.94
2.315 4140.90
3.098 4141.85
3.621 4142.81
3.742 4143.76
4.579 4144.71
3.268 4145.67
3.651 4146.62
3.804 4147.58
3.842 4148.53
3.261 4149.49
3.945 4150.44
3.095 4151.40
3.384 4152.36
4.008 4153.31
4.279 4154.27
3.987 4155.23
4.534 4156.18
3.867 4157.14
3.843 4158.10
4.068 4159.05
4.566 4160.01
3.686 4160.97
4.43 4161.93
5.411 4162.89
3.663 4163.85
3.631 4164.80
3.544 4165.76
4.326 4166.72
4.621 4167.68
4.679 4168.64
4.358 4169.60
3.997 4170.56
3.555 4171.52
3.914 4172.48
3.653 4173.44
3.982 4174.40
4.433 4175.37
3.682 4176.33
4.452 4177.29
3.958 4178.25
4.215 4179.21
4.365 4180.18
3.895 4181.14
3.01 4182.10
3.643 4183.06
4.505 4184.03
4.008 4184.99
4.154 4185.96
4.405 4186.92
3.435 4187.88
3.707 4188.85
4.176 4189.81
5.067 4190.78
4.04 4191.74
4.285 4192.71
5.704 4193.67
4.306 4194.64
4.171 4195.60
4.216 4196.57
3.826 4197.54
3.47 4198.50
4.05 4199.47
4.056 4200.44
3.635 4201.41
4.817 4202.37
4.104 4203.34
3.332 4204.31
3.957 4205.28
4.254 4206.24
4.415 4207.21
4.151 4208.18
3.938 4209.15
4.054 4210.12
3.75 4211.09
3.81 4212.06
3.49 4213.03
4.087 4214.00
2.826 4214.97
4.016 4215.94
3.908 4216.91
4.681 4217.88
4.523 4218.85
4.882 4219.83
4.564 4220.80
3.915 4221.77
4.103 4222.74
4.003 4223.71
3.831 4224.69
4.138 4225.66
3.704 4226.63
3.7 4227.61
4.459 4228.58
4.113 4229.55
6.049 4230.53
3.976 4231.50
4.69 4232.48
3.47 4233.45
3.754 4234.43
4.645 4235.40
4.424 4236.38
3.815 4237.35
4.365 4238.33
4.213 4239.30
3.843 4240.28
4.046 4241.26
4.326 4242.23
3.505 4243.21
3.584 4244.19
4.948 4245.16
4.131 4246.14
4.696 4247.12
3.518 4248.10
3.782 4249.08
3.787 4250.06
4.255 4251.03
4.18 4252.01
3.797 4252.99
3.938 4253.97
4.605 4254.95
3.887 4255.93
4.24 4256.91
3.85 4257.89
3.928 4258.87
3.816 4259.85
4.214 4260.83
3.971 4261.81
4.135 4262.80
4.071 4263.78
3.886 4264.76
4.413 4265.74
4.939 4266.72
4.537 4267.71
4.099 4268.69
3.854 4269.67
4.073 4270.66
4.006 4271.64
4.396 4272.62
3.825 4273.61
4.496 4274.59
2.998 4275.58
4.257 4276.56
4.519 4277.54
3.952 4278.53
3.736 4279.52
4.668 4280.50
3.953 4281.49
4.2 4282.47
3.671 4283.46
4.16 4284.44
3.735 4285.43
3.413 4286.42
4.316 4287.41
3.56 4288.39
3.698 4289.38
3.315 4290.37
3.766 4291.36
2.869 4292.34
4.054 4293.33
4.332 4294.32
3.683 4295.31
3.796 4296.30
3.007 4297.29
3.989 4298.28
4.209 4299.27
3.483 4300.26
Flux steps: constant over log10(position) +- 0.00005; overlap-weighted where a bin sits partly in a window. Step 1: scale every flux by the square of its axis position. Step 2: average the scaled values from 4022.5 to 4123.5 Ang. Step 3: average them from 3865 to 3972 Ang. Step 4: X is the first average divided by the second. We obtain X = 1.3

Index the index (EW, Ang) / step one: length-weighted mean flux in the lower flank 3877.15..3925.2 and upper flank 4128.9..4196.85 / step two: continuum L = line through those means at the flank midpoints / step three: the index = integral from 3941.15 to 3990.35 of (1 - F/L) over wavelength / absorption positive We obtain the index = 3.4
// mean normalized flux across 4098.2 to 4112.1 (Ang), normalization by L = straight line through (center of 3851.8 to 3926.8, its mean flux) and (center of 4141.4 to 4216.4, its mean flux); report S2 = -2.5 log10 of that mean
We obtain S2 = 0.217 mag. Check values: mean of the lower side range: 3.42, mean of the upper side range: 4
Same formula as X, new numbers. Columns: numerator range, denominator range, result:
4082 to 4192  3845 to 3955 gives 1.27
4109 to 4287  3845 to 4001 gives 1.38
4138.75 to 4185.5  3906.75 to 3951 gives 1.35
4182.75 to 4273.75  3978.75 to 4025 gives 1.22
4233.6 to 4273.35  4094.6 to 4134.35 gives 1.23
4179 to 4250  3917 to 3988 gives 1.50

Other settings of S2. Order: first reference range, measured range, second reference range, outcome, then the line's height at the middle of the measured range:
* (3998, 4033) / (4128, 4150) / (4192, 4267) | 0.09 mag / 4.04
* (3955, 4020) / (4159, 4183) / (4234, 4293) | -0.07 mag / 3.81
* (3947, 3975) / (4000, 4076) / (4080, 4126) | -0.19 mag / 3.27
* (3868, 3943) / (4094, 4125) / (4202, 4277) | 0.09 mag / 3.77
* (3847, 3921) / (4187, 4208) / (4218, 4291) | -0.04 mag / 4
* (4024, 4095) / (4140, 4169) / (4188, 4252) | 0.04 mag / 4.02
